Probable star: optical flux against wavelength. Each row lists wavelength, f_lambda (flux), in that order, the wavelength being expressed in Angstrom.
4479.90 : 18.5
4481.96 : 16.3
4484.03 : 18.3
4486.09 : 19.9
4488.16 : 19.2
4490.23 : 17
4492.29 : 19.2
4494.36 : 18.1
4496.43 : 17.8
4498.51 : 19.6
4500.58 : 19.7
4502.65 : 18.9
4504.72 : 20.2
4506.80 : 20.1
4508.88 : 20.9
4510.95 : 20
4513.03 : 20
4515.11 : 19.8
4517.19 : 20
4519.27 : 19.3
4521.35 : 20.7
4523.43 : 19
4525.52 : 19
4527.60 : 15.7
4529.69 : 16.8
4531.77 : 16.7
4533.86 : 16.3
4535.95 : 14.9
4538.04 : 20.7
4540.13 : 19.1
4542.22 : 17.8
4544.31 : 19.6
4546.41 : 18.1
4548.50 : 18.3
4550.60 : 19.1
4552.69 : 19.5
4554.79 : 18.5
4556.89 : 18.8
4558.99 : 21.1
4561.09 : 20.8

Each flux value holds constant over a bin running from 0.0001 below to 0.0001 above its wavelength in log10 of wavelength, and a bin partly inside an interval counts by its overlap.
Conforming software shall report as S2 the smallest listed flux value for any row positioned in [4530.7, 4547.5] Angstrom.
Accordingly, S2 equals 14.9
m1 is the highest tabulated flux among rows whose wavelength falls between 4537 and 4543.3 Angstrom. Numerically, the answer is 20.7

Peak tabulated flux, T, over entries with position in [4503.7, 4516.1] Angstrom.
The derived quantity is 20.9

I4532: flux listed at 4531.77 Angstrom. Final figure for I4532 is 16.7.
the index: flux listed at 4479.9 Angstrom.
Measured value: 18.5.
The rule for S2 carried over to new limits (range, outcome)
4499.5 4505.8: 18.9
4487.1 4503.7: 17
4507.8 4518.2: 19.8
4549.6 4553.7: 19.1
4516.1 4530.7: 15.7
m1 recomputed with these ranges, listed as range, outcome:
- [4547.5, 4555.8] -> 19.5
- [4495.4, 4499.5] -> 19.6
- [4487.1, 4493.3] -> 19.2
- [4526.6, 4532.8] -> 16.8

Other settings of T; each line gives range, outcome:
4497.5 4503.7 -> 19.7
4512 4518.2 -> 20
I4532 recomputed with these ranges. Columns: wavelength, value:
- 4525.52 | 19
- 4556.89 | 18.8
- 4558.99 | 21.1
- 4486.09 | 19.9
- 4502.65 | 18.9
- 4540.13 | 19.1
